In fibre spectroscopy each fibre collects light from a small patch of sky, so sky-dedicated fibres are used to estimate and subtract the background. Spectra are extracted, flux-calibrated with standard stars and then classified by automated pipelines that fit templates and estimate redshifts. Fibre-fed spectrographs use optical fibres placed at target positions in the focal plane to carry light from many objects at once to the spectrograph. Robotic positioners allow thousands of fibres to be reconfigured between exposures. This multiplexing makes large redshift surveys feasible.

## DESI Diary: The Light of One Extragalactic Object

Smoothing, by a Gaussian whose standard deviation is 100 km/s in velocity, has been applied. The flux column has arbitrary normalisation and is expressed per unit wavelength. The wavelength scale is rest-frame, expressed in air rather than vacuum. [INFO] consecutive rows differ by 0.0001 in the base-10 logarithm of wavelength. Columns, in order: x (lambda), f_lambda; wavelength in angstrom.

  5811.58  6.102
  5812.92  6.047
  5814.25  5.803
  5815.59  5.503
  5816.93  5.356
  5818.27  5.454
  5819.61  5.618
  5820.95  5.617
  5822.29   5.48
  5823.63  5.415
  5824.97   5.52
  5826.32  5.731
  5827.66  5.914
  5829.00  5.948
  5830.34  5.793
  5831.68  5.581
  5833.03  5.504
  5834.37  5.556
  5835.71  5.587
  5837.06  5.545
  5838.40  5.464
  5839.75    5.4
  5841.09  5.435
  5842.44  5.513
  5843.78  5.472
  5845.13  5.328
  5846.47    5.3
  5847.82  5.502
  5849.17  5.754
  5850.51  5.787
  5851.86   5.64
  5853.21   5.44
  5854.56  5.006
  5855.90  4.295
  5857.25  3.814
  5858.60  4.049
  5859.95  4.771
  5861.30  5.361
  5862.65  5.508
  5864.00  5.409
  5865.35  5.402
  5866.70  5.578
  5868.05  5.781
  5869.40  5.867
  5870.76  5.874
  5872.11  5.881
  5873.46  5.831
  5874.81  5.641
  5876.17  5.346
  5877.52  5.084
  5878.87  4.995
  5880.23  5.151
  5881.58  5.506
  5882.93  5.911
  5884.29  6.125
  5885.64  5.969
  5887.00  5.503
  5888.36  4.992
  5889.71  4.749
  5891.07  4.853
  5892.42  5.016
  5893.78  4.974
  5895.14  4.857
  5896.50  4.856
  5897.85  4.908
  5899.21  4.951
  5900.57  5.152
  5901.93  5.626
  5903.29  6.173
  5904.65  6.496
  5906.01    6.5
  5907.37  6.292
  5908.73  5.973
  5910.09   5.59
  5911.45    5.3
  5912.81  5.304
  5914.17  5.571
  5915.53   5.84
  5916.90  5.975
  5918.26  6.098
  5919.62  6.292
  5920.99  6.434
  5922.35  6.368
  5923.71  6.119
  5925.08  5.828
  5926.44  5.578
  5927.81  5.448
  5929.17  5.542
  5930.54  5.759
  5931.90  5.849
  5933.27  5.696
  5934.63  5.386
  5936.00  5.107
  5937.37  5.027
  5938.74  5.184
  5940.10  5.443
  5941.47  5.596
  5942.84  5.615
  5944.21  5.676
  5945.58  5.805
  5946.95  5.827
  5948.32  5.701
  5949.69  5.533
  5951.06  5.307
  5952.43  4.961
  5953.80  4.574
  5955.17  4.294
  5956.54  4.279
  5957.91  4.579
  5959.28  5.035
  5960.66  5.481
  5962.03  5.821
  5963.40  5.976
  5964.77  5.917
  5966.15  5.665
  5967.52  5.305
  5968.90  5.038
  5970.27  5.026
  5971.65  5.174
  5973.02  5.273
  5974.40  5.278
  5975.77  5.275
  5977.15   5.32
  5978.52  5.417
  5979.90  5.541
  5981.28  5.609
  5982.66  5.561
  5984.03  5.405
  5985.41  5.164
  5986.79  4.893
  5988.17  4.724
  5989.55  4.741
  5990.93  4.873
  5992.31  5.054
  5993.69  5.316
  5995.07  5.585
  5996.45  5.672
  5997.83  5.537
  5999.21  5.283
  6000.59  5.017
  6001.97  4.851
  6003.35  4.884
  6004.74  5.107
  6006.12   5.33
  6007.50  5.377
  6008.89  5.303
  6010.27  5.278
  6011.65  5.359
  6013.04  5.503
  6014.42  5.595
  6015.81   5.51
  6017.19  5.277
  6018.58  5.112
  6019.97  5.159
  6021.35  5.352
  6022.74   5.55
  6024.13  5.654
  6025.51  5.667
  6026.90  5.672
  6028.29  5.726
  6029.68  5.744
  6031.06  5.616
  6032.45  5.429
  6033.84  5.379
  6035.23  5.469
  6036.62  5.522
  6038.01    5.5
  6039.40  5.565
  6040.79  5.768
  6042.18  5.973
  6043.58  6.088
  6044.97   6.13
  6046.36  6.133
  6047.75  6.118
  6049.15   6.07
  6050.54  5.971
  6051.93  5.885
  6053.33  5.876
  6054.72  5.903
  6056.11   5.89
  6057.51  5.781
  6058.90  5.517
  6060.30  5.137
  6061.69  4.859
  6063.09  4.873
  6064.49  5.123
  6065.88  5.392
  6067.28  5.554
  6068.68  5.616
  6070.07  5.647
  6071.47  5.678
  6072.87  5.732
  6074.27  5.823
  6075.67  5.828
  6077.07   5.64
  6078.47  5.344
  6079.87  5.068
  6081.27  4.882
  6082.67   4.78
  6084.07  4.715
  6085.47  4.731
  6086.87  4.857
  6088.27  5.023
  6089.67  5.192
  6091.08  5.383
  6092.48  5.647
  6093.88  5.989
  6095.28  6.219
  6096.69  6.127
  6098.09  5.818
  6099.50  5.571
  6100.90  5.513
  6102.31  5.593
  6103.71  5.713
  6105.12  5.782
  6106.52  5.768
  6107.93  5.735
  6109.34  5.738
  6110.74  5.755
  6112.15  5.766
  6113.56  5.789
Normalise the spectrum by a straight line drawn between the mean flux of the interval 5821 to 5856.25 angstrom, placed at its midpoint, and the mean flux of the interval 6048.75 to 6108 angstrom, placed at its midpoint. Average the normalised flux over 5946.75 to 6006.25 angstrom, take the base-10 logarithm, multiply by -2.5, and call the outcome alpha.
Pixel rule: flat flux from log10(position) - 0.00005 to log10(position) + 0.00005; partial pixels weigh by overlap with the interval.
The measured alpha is 0.058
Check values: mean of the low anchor 5.51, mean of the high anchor 5.51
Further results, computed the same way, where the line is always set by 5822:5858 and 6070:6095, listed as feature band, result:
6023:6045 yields -0.06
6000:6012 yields 0.04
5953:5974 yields 0.05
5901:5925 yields -0.11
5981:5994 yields 0.05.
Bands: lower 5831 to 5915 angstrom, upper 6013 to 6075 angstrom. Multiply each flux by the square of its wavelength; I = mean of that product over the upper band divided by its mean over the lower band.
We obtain 1.1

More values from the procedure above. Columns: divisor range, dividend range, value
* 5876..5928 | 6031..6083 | 1.05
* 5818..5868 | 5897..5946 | 1.09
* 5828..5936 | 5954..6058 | 1.03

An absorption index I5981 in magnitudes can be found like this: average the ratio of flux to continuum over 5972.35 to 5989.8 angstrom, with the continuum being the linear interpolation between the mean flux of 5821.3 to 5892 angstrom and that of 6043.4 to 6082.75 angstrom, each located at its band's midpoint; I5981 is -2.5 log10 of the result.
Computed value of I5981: 0.05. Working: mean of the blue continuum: 5.42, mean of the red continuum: 5.6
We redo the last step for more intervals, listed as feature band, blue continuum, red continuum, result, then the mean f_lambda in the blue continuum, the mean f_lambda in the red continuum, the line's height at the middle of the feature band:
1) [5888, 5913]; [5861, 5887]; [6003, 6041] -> 0.03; 5.59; 5.44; 5.56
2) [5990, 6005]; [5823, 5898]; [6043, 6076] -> 0.08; 5.38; 5.69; 5.59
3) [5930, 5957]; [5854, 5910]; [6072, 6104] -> 0.01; 5.37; 5.44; 5.39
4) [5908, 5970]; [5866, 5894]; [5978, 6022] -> -0.03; 5.47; 5.26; 5.37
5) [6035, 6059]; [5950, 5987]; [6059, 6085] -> -0.11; 5.24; 5.31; 5.3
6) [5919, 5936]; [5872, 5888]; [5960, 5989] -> -0.07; 5.56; 5.37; 5.46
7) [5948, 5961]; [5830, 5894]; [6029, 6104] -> 0.11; 5.37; 5.56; 5.46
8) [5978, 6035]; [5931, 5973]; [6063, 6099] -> 0.01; 5.33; 5.42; 5.37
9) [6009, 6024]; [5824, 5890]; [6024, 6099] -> 0.03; 5.43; 5.57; 5.54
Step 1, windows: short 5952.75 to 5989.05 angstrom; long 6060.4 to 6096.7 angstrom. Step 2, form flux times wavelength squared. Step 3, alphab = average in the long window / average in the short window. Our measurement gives 1.07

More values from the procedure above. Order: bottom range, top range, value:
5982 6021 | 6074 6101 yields 1.06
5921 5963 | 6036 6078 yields 1.09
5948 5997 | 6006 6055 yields 1.10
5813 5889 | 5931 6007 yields 1.01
